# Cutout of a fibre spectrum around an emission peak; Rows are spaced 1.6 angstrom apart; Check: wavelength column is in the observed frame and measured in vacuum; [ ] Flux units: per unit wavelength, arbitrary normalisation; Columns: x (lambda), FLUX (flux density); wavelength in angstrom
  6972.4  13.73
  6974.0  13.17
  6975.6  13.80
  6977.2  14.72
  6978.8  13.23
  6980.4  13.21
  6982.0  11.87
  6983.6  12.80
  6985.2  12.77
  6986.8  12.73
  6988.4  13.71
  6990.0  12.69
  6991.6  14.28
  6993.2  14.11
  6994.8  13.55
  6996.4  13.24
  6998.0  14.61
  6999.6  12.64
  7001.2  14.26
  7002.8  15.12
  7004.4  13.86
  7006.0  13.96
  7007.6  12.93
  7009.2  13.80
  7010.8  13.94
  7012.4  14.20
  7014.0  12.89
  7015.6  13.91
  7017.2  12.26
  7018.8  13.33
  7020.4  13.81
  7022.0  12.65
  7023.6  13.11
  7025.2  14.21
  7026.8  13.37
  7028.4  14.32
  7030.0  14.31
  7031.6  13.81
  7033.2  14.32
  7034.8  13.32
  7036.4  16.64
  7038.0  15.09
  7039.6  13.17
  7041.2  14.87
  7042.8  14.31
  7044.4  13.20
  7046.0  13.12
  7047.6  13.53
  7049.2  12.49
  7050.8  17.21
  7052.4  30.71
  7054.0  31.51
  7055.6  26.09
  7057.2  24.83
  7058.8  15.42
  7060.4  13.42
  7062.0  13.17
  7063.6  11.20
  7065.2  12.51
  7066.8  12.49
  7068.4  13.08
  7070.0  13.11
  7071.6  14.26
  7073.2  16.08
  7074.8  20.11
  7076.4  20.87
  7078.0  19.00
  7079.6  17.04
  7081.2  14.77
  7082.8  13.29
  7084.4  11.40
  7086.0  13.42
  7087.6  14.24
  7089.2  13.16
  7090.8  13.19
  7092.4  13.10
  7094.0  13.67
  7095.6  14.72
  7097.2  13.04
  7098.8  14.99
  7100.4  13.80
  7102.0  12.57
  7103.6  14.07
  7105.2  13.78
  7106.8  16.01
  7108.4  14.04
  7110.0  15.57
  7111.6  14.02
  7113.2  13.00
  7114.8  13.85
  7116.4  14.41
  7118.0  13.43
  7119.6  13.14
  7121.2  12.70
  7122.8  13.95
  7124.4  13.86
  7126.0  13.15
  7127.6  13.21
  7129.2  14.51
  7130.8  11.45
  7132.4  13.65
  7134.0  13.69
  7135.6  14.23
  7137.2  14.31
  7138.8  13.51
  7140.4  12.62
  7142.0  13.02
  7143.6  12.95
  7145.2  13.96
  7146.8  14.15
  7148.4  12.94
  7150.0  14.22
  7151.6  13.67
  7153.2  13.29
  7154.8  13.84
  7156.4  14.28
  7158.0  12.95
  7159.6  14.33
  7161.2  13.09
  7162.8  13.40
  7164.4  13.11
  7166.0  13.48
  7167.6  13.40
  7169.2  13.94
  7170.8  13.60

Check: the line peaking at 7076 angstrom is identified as [N II]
